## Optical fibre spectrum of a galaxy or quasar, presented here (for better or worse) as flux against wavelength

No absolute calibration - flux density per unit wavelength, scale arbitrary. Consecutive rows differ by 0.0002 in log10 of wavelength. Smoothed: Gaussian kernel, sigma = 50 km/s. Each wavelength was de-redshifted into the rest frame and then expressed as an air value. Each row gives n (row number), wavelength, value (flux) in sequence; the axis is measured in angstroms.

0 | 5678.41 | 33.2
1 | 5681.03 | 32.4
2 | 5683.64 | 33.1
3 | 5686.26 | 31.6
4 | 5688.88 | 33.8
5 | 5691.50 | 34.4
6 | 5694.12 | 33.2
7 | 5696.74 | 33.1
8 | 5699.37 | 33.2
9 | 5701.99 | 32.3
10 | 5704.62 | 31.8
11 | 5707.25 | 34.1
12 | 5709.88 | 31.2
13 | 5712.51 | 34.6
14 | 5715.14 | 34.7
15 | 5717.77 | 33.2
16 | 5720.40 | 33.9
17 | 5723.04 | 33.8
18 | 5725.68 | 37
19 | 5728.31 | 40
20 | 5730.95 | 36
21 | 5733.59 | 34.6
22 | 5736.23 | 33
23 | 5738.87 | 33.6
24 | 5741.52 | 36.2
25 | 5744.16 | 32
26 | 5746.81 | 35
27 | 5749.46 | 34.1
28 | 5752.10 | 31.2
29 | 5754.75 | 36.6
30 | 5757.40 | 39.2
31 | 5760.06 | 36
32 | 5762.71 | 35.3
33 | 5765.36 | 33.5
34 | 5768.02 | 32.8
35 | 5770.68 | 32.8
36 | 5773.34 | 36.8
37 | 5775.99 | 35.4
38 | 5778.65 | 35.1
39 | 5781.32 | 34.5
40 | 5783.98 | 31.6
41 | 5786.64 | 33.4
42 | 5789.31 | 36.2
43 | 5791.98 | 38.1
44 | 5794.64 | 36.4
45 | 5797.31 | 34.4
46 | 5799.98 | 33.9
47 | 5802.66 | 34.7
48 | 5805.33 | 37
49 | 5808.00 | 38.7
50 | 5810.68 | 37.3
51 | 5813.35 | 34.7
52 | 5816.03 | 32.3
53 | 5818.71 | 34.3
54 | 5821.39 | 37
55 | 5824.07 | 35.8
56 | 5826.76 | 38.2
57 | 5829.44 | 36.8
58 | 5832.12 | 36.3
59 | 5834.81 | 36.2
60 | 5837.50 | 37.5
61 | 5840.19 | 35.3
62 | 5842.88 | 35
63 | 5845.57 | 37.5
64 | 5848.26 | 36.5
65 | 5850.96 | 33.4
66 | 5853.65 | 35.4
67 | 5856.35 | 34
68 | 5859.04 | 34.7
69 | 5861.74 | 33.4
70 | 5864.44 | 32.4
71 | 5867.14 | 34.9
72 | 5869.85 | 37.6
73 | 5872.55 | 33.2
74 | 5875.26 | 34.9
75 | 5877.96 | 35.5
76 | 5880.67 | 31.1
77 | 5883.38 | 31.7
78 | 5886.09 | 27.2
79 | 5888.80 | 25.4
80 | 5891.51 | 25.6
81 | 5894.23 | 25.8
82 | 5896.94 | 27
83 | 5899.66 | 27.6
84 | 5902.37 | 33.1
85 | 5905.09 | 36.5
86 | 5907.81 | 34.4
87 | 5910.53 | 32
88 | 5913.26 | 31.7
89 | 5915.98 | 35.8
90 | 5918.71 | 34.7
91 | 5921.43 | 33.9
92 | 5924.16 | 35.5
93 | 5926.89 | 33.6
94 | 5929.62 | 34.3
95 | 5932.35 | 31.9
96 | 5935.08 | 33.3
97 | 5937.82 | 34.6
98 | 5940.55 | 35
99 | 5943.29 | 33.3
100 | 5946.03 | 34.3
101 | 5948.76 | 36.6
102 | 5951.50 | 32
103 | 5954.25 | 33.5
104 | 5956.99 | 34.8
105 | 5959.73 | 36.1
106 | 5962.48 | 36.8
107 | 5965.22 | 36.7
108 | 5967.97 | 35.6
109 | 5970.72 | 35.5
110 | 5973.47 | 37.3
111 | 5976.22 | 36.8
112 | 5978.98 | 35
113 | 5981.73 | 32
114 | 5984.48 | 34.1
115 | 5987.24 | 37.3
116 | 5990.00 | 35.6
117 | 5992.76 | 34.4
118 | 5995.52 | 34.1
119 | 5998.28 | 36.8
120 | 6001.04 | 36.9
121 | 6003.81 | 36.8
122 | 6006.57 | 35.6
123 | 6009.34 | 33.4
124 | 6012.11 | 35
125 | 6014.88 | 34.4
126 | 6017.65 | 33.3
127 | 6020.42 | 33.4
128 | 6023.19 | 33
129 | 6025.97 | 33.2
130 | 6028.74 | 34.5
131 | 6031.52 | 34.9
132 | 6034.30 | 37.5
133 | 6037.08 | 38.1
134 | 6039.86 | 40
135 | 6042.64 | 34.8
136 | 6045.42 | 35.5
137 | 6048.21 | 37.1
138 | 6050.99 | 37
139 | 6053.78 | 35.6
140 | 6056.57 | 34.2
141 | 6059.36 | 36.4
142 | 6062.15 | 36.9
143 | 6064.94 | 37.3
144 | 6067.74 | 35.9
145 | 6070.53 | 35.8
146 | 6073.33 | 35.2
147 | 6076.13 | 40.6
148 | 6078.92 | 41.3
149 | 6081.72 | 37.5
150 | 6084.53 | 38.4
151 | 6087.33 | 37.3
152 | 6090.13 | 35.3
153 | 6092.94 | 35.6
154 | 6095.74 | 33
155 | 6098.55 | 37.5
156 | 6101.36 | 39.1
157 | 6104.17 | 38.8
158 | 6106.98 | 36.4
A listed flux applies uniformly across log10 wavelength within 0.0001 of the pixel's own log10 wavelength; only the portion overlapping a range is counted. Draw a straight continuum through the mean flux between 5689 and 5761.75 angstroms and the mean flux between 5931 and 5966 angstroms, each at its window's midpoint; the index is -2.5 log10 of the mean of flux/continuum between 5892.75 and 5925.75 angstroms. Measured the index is 0.07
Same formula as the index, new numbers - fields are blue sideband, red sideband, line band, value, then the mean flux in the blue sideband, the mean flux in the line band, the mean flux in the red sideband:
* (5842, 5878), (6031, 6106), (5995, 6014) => 0.02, 34.9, 35.5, 36.9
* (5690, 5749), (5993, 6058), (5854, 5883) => 0.02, 34.1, 34.1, 35.4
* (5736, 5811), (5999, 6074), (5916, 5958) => 0.04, 35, 34.1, 35.6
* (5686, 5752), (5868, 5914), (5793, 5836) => -0.11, 34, 35.9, 31.2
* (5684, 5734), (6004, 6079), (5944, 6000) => 0.01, 34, 35.3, 35.8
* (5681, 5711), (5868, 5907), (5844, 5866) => -0.11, 32.9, 34.7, 31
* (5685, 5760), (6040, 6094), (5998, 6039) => 0.04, 34.2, 35.1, 36.8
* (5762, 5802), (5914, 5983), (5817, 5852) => -0.04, 34.7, 36.1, 34.7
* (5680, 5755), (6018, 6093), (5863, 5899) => 0.14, 33.9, 30.9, 36.4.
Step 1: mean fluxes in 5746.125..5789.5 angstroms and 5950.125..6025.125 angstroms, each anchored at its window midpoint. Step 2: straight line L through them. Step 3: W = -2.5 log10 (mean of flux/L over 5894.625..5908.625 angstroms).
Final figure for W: 0.120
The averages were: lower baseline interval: 34.6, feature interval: 31.2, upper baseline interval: 35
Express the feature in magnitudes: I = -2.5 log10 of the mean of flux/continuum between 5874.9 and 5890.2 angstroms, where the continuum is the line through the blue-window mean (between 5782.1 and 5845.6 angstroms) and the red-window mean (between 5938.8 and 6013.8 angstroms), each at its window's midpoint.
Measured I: 0.16 mag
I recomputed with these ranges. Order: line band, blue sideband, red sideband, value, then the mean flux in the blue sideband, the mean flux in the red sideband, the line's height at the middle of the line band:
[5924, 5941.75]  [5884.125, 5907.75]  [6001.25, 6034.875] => -0.11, 28.9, 34.6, 30.6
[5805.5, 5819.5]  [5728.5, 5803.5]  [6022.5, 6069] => -0.02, 34.8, 36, 35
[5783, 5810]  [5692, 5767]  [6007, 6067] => -0.03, 34.4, 35.5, 34.6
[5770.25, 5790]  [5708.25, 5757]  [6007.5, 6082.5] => 0.01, 34.6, 36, 34.8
